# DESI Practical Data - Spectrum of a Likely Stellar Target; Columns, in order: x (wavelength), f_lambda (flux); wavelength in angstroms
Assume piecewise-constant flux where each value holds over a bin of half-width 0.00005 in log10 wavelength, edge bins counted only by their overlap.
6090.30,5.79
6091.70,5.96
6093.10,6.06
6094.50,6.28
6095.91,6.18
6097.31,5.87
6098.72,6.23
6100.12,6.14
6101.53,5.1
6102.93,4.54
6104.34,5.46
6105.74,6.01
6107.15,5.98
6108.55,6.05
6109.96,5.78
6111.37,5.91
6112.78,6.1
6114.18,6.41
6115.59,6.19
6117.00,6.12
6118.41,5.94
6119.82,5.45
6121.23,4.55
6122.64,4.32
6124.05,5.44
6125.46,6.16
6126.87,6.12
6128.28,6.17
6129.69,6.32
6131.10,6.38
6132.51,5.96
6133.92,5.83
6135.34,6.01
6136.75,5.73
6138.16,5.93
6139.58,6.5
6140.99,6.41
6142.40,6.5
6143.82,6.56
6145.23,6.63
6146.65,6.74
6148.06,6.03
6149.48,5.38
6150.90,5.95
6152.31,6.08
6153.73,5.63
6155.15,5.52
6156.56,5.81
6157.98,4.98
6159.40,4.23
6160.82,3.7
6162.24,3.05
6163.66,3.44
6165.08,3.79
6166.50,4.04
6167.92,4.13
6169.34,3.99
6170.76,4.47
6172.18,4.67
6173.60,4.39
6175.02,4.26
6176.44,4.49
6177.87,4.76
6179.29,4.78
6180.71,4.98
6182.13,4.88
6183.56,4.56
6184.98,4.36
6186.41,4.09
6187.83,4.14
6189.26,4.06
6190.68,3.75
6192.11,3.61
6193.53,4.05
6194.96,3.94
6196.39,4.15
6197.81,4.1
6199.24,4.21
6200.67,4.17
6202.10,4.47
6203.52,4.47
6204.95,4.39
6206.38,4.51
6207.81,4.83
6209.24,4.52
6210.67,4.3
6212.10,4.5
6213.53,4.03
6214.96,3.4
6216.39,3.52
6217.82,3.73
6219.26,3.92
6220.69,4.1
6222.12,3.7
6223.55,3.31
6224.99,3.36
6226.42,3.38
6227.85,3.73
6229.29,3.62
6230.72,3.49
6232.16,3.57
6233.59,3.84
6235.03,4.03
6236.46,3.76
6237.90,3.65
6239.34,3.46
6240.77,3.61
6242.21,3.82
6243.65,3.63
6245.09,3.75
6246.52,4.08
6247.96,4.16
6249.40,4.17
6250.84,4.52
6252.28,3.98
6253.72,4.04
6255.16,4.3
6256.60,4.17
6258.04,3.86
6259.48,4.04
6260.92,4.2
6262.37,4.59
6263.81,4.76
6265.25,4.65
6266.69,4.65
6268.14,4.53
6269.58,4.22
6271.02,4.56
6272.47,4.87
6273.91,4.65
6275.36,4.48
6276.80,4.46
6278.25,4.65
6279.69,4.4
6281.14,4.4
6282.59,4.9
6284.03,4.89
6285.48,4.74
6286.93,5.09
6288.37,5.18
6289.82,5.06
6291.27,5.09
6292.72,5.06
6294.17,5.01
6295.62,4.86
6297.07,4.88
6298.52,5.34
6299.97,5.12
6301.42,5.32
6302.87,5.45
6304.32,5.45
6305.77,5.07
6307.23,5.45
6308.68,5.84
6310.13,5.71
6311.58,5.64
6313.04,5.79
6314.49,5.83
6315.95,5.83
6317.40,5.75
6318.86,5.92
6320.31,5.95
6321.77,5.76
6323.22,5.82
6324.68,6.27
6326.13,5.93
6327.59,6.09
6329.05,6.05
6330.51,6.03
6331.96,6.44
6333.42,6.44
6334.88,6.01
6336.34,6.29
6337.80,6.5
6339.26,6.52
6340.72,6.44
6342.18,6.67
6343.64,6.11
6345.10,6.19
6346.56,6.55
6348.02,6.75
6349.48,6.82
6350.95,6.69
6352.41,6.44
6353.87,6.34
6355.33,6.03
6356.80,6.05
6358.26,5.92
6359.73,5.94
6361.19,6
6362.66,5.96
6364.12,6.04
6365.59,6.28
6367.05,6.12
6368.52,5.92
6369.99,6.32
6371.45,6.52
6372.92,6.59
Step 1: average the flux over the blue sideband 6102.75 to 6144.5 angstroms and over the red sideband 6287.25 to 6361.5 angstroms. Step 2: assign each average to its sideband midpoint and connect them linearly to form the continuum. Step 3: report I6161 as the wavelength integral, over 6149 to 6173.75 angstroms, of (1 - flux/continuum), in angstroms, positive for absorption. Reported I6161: 5.37 angstroms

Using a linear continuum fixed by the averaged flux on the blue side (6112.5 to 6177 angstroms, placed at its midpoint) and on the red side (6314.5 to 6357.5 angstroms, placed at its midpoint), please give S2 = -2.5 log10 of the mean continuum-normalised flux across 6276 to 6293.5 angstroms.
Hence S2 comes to 0.24 mag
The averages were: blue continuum 5.4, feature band 4.83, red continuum 6.22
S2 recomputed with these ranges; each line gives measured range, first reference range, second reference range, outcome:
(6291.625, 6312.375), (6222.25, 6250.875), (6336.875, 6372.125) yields -0.029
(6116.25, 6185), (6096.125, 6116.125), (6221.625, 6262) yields -0.015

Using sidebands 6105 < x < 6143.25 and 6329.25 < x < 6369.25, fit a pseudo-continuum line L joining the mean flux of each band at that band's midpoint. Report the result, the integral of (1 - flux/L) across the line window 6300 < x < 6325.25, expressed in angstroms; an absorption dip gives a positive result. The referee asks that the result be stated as 2.2 angstroms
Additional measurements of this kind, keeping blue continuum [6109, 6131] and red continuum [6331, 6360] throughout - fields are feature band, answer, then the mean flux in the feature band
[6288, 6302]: 2.6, 5.09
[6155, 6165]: 2.7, 4.29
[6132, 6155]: -0.9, 6.1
